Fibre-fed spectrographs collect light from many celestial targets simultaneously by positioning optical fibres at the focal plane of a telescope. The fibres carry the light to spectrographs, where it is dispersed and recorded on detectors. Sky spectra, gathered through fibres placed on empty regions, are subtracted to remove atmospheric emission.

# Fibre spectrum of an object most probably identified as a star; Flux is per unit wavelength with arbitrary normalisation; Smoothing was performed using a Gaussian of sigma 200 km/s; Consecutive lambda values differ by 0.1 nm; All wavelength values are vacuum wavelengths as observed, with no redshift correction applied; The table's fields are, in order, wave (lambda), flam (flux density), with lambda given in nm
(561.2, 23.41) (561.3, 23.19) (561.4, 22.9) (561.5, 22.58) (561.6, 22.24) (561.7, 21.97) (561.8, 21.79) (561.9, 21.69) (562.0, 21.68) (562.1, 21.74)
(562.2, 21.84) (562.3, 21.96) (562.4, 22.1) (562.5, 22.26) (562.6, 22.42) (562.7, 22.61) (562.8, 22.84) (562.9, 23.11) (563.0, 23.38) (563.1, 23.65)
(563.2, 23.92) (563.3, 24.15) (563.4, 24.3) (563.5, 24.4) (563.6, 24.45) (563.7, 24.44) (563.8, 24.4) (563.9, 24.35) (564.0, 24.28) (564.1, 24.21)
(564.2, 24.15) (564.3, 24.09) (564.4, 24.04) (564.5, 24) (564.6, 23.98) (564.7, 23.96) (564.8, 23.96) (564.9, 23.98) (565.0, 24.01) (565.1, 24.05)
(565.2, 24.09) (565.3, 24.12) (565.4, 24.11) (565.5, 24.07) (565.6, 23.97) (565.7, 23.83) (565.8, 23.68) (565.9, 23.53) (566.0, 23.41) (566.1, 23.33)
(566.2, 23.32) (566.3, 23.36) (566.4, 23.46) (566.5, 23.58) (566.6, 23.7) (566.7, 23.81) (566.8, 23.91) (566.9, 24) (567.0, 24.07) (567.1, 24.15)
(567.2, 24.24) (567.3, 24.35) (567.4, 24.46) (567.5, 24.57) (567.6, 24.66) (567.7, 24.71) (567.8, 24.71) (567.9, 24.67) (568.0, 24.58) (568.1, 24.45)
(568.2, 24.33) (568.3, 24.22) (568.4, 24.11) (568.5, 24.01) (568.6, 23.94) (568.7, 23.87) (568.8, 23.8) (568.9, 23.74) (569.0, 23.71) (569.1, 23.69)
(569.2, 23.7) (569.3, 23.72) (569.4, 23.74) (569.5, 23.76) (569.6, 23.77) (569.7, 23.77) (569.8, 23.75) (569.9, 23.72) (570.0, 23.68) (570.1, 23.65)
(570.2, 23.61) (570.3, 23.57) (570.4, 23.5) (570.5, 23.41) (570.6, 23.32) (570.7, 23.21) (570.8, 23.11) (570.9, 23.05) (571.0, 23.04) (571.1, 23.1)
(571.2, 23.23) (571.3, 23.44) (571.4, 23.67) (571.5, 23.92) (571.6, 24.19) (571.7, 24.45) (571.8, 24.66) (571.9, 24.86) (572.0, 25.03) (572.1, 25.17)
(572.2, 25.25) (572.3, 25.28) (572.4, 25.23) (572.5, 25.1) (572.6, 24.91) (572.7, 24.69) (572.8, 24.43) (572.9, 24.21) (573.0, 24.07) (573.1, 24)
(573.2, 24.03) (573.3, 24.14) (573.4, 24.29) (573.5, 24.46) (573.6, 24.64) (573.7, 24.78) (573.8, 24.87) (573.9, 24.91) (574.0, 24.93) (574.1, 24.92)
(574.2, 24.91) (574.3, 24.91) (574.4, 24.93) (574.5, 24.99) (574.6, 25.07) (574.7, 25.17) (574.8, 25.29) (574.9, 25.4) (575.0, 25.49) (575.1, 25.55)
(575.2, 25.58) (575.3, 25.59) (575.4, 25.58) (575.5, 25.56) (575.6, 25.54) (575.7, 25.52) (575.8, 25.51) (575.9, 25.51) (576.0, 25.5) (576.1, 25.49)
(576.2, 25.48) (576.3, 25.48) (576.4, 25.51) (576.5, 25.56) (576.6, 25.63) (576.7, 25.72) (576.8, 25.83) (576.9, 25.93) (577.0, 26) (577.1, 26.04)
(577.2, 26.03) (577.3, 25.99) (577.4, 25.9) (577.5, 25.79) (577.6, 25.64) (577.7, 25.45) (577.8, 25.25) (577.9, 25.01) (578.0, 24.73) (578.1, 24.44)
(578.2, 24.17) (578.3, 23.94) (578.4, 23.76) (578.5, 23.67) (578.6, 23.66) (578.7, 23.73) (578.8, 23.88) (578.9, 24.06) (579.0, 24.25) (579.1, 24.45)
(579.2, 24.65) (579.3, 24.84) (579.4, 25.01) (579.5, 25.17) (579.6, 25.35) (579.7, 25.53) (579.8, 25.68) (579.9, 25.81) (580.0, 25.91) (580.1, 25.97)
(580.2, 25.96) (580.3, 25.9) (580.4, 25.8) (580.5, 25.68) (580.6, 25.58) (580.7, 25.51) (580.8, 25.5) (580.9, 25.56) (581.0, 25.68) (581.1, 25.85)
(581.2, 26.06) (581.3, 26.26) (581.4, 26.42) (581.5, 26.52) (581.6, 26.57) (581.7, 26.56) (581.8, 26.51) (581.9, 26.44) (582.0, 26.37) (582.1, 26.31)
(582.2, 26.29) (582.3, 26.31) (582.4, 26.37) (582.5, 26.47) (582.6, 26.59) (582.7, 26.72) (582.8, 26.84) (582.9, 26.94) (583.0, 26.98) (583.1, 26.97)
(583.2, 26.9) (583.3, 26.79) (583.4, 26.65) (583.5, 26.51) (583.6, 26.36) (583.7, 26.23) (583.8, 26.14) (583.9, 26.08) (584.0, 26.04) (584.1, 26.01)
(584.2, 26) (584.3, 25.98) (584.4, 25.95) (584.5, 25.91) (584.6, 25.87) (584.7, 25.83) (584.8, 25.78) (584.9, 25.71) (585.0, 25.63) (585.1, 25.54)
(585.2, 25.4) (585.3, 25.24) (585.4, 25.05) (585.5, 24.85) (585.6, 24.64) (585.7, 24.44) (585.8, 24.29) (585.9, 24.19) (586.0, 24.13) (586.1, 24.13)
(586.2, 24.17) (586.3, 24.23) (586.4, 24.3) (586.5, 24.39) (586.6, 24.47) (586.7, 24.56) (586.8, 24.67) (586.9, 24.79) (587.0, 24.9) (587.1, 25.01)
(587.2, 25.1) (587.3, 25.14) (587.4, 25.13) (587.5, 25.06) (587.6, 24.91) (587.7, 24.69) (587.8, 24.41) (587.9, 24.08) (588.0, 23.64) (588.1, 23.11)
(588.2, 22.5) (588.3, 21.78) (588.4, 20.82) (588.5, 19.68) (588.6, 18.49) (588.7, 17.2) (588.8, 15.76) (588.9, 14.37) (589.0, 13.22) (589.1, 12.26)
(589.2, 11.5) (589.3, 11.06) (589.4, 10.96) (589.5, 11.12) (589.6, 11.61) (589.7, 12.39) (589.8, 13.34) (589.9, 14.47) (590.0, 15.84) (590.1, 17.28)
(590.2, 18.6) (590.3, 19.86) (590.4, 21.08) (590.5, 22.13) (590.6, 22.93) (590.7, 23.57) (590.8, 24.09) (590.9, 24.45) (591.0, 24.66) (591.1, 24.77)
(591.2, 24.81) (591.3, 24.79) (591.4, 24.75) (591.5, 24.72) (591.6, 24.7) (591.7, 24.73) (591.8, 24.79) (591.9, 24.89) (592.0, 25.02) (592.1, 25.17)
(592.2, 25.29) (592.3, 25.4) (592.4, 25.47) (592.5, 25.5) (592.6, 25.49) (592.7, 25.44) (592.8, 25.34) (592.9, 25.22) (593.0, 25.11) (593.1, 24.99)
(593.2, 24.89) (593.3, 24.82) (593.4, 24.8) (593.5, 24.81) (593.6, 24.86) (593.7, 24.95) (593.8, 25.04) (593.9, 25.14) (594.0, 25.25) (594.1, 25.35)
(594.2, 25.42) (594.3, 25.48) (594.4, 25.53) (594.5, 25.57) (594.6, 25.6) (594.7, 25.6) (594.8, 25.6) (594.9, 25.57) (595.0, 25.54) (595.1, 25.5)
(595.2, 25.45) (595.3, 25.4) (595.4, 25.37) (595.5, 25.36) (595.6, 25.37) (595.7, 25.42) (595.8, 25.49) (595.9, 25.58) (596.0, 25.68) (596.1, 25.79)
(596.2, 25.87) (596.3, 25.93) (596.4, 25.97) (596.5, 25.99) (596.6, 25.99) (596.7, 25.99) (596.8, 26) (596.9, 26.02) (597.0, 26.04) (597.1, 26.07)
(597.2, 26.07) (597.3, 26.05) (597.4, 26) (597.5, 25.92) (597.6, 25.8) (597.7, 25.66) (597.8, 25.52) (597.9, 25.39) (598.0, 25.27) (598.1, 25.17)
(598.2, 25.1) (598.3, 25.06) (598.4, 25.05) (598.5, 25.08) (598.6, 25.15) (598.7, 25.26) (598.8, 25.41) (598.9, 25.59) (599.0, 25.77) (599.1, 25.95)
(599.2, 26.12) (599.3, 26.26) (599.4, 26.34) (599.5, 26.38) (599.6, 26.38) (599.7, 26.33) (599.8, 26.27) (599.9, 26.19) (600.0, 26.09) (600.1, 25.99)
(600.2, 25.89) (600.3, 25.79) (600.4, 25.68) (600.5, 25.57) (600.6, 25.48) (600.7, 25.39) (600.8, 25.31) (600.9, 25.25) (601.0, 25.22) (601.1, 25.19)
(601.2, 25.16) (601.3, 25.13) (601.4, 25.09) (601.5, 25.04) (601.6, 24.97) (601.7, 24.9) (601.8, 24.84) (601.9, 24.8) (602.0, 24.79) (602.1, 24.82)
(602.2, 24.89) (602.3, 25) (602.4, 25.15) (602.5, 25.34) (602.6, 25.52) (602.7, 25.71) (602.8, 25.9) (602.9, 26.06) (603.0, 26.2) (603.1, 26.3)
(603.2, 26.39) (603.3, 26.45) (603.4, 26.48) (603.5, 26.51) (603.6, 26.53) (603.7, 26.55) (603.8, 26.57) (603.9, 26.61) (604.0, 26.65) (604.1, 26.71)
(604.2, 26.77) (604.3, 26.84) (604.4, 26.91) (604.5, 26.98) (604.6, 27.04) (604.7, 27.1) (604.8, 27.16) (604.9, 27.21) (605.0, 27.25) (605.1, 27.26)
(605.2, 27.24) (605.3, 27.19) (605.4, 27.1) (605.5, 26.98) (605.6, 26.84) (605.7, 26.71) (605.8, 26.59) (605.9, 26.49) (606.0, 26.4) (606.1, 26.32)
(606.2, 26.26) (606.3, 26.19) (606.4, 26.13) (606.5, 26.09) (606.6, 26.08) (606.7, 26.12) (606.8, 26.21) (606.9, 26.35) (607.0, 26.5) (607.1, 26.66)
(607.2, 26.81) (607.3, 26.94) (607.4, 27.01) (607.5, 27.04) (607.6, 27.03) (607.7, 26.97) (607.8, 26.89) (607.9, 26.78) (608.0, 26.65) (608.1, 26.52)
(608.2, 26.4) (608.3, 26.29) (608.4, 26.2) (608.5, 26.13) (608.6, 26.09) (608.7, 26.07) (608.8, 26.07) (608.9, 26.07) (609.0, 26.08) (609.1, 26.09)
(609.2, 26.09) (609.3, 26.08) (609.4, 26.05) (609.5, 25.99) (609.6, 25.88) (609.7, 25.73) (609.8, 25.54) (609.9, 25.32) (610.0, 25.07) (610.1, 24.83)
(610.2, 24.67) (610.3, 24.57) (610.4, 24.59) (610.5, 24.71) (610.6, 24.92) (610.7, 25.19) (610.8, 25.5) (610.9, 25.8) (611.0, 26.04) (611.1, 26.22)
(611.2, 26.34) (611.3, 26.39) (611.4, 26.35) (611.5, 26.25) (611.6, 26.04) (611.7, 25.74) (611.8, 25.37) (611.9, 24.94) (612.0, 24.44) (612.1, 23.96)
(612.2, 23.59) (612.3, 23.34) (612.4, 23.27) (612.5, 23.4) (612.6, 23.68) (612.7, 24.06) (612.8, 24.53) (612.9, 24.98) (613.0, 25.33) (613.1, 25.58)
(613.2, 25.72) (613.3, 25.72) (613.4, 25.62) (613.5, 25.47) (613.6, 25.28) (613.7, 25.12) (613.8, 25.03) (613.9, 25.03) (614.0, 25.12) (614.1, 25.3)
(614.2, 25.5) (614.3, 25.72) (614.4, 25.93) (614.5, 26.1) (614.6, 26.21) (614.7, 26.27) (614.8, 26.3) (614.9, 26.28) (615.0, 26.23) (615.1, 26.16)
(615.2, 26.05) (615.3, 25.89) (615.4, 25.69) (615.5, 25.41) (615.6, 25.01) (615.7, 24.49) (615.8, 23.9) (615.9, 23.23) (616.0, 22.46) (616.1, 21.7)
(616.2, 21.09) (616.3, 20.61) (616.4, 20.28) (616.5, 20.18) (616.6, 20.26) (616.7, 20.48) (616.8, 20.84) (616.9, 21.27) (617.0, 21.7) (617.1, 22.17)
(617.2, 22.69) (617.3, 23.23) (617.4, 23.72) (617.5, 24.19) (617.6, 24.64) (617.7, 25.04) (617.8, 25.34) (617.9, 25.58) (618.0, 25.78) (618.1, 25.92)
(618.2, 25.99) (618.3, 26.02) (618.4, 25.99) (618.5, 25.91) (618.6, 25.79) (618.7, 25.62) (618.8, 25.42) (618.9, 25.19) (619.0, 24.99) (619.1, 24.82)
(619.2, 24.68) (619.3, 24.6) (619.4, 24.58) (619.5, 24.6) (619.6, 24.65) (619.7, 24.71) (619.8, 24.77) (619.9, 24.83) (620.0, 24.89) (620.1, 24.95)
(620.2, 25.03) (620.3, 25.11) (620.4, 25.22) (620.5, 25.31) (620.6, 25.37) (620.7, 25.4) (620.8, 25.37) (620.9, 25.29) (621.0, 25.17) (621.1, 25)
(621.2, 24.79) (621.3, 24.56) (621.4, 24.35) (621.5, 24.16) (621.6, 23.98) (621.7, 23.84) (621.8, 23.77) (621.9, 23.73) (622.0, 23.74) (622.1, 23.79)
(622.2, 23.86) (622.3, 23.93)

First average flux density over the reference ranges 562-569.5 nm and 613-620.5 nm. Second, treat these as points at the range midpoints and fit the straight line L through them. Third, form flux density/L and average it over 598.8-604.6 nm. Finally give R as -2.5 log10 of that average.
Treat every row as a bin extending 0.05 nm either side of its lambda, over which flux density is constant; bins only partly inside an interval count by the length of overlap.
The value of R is -0.07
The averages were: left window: 23.8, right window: 24.6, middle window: 25.8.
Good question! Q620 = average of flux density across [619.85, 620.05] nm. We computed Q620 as 24.9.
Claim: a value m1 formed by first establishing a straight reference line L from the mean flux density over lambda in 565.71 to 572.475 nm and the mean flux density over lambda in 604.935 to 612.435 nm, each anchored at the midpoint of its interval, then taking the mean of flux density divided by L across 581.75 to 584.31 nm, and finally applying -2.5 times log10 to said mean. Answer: -0.08 mag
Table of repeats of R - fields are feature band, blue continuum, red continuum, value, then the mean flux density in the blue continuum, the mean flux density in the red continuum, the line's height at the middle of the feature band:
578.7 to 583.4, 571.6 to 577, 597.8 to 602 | -0.03 mag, 25.1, 25.5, 25.2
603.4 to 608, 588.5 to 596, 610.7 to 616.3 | -0.11 mag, 22.4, 25.1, 24.1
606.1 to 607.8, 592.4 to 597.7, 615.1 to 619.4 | -0.08 mag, 25.5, 23.9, 24.7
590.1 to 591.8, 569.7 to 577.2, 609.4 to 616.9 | 0.06 mag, 24.7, 24.7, 24.7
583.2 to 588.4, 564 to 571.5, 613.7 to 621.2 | -0.04 mag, 23.9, 24.5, 24.1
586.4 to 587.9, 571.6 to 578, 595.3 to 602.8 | 0.03 mag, 25.2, 25.6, 25.4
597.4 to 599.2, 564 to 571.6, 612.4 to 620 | -0.05 mag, 23.9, 24.5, 24.3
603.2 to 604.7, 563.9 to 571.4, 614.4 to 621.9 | -0.10 mag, 23.9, 24.4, 24.3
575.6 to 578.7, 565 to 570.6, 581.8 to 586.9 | -0.01 mag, 23.9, 25.7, 24.9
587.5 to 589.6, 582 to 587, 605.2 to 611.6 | 0.37 mag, 25.6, 26.2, 25.7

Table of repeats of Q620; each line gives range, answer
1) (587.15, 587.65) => 25.1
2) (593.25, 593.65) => 24.8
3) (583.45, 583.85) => 26.3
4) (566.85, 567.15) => 24.1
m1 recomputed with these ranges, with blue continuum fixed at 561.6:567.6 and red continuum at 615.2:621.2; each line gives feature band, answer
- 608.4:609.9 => -0.081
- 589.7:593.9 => 0.025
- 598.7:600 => -0.089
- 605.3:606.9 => -0.102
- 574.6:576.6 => -0.078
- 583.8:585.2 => -0.089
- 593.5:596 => -0.064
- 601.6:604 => -0.075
